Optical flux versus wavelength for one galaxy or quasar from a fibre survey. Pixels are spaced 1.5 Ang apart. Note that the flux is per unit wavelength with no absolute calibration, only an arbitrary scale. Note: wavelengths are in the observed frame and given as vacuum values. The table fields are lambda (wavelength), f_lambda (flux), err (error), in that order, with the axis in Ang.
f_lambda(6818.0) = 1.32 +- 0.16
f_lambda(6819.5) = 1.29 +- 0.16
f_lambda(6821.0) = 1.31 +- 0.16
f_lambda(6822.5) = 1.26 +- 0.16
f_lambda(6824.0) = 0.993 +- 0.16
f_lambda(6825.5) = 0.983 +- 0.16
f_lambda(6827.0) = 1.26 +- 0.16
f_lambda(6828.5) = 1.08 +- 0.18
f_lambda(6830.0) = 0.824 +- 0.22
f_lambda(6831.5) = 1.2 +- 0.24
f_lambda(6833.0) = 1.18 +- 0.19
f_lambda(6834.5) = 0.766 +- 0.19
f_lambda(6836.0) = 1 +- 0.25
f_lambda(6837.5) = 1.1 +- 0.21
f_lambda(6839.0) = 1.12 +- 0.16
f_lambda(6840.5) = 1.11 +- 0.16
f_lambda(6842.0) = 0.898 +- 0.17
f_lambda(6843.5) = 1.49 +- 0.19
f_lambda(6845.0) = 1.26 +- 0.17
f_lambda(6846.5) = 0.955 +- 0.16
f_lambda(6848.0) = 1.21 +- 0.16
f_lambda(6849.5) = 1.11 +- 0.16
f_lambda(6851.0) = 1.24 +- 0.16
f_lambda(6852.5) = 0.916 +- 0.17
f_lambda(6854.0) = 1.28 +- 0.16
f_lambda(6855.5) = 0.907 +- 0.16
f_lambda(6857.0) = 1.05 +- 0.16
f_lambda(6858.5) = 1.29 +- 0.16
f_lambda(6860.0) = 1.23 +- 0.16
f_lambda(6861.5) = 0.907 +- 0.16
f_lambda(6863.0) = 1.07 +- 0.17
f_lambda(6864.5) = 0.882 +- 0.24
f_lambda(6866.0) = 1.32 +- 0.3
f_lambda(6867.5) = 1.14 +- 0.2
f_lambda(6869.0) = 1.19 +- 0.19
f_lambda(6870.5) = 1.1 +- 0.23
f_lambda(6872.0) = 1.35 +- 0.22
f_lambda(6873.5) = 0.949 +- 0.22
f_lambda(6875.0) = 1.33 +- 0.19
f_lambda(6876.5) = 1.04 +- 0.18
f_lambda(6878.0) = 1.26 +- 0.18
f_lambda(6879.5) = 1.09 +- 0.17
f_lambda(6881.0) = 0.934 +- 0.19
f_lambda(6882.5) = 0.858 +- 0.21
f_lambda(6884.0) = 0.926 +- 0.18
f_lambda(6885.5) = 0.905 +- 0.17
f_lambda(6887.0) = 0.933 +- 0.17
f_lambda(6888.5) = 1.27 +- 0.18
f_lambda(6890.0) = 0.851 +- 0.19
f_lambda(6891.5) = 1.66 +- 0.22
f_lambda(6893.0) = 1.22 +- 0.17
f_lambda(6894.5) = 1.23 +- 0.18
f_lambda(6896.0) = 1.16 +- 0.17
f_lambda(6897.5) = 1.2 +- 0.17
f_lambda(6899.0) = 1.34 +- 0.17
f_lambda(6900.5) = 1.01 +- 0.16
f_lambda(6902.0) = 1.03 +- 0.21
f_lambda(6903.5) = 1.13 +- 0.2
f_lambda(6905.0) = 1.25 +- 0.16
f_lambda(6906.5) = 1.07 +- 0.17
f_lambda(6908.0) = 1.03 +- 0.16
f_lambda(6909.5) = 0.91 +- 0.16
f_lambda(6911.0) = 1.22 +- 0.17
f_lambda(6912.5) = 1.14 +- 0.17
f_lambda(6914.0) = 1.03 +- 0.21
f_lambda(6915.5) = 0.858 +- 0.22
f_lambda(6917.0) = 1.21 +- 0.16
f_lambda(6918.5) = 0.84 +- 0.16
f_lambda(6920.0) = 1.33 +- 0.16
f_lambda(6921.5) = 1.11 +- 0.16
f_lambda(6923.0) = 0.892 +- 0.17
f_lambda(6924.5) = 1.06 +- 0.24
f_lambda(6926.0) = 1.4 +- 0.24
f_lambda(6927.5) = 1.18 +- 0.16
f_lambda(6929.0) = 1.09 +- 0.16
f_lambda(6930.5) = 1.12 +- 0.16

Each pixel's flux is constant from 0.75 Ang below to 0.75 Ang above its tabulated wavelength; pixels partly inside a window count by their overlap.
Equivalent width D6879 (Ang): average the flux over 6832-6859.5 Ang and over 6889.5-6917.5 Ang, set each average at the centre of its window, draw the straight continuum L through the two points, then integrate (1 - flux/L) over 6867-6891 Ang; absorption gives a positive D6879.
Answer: 1.0 Ang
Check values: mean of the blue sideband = 1.11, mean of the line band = 1.08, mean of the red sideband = 1.14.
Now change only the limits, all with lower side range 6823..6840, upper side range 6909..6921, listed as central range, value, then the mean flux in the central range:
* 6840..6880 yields -2.9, 1.13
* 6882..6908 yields -1.3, 1.12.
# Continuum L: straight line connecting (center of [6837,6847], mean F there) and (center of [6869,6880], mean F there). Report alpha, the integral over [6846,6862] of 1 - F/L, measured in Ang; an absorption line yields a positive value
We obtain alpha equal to 0.6 Ang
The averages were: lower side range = 1.14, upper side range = 1.16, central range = 1.1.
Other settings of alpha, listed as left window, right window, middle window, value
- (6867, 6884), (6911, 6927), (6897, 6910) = -0.1 Ang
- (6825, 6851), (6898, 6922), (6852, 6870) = -0.1 Ang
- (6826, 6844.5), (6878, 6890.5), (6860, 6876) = -1.7 Ang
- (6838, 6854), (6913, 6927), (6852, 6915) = 0.0 Ang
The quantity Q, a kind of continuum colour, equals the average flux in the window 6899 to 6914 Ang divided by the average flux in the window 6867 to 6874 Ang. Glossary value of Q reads 1.0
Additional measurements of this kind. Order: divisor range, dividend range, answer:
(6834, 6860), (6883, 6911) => 1.01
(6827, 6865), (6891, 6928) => 1.04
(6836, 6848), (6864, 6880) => 1.02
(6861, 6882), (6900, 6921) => 0.97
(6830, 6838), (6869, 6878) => 1.14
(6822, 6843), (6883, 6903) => 1.07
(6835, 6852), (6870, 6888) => 0.94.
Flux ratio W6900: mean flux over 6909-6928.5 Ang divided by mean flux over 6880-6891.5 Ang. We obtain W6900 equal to 1.1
